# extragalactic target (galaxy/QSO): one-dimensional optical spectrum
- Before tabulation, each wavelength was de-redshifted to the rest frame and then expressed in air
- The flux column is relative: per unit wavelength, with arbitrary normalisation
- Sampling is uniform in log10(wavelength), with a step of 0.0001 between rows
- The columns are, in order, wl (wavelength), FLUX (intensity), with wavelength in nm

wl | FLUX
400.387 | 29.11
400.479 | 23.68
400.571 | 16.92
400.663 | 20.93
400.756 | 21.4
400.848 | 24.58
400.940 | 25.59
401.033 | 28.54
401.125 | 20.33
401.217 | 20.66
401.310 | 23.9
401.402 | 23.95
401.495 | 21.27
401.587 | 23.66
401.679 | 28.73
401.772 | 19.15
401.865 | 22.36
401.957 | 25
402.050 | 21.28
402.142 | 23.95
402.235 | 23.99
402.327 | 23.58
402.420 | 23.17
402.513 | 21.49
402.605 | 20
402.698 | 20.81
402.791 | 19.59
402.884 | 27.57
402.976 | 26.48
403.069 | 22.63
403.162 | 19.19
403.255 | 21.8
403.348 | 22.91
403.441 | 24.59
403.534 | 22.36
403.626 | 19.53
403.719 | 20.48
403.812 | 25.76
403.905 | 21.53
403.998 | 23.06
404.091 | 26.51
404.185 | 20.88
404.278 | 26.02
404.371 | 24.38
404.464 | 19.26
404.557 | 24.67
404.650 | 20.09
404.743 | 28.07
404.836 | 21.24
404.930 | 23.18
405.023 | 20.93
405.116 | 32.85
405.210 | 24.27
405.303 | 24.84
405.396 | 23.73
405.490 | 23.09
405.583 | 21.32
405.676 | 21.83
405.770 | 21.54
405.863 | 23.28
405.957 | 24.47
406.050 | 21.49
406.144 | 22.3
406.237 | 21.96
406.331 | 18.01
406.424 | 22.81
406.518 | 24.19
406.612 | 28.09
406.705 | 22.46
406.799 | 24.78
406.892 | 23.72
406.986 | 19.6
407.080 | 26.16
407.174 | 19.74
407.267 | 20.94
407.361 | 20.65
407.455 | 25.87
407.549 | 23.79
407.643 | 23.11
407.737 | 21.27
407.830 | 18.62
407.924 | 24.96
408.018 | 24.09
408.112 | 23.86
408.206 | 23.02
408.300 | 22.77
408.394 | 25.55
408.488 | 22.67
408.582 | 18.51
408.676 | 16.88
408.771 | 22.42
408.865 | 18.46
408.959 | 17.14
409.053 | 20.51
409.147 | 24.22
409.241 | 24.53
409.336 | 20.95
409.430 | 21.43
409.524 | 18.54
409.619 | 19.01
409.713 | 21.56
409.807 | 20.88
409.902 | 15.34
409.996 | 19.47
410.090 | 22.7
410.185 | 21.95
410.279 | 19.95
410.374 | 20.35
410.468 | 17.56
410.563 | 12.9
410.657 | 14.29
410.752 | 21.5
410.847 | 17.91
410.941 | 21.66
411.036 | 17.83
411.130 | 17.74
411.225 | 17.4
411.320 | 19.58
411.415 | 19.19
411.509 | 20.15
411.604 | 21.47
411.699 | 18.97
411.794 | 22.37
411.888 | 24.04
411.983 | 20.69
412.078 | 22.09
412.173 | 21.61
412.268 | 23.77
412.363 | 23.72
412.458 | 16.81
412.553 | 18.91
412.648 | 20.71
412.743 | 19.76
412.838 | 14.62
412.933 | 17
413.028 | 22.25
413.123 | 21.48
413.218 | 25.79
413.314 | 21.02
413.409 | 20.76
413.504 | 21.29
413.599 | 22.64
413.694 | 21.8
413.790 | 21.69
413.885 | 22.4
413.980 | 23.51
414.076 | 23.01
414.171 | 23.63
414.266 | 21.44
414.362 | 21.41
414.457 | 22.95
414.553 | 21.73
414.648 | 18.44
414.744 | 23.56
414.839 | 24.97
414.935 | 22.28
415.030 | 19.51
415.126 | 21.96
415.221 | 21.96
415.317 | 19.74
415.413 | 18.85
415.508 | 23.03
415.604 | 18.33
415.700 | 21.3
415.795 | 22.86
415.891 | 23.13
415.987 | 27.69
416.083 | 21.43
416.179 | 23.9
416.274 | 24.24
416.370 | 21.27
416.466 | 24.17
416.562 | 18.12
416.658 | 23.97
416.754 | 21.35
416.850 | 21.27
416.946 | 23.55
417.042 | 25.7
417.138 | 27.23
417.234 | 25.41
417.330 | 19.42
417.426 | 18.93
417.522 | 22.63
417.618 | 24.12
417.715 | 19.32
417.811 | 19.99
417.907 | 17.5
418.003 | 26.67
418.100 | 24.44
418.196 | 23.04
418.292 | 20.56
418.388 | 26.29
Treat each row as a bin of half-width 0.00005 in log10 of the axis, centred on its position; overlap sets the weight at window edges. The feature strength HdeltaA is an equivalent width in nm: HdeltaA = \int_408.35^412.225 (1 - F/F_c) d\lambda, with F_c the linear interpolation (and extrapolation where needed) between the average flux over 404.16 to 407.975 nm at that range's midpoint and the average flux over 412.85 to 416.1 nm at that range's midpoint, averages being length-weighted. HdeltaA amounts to 0.41 nm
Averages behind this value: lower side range 23.1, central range 20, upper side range 21.8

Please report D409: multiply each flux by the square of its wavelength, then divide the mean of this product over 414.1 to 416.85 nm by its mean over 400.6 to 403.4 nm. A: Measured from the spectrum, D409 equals 1.0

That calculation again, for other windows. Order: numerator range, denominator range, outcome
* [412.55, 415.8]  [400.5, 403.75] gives 1.00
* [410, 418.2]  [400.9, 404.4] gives 0.98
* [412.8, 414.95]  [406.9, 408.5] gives 0.98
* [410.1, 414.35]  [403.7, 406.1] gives 0.91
